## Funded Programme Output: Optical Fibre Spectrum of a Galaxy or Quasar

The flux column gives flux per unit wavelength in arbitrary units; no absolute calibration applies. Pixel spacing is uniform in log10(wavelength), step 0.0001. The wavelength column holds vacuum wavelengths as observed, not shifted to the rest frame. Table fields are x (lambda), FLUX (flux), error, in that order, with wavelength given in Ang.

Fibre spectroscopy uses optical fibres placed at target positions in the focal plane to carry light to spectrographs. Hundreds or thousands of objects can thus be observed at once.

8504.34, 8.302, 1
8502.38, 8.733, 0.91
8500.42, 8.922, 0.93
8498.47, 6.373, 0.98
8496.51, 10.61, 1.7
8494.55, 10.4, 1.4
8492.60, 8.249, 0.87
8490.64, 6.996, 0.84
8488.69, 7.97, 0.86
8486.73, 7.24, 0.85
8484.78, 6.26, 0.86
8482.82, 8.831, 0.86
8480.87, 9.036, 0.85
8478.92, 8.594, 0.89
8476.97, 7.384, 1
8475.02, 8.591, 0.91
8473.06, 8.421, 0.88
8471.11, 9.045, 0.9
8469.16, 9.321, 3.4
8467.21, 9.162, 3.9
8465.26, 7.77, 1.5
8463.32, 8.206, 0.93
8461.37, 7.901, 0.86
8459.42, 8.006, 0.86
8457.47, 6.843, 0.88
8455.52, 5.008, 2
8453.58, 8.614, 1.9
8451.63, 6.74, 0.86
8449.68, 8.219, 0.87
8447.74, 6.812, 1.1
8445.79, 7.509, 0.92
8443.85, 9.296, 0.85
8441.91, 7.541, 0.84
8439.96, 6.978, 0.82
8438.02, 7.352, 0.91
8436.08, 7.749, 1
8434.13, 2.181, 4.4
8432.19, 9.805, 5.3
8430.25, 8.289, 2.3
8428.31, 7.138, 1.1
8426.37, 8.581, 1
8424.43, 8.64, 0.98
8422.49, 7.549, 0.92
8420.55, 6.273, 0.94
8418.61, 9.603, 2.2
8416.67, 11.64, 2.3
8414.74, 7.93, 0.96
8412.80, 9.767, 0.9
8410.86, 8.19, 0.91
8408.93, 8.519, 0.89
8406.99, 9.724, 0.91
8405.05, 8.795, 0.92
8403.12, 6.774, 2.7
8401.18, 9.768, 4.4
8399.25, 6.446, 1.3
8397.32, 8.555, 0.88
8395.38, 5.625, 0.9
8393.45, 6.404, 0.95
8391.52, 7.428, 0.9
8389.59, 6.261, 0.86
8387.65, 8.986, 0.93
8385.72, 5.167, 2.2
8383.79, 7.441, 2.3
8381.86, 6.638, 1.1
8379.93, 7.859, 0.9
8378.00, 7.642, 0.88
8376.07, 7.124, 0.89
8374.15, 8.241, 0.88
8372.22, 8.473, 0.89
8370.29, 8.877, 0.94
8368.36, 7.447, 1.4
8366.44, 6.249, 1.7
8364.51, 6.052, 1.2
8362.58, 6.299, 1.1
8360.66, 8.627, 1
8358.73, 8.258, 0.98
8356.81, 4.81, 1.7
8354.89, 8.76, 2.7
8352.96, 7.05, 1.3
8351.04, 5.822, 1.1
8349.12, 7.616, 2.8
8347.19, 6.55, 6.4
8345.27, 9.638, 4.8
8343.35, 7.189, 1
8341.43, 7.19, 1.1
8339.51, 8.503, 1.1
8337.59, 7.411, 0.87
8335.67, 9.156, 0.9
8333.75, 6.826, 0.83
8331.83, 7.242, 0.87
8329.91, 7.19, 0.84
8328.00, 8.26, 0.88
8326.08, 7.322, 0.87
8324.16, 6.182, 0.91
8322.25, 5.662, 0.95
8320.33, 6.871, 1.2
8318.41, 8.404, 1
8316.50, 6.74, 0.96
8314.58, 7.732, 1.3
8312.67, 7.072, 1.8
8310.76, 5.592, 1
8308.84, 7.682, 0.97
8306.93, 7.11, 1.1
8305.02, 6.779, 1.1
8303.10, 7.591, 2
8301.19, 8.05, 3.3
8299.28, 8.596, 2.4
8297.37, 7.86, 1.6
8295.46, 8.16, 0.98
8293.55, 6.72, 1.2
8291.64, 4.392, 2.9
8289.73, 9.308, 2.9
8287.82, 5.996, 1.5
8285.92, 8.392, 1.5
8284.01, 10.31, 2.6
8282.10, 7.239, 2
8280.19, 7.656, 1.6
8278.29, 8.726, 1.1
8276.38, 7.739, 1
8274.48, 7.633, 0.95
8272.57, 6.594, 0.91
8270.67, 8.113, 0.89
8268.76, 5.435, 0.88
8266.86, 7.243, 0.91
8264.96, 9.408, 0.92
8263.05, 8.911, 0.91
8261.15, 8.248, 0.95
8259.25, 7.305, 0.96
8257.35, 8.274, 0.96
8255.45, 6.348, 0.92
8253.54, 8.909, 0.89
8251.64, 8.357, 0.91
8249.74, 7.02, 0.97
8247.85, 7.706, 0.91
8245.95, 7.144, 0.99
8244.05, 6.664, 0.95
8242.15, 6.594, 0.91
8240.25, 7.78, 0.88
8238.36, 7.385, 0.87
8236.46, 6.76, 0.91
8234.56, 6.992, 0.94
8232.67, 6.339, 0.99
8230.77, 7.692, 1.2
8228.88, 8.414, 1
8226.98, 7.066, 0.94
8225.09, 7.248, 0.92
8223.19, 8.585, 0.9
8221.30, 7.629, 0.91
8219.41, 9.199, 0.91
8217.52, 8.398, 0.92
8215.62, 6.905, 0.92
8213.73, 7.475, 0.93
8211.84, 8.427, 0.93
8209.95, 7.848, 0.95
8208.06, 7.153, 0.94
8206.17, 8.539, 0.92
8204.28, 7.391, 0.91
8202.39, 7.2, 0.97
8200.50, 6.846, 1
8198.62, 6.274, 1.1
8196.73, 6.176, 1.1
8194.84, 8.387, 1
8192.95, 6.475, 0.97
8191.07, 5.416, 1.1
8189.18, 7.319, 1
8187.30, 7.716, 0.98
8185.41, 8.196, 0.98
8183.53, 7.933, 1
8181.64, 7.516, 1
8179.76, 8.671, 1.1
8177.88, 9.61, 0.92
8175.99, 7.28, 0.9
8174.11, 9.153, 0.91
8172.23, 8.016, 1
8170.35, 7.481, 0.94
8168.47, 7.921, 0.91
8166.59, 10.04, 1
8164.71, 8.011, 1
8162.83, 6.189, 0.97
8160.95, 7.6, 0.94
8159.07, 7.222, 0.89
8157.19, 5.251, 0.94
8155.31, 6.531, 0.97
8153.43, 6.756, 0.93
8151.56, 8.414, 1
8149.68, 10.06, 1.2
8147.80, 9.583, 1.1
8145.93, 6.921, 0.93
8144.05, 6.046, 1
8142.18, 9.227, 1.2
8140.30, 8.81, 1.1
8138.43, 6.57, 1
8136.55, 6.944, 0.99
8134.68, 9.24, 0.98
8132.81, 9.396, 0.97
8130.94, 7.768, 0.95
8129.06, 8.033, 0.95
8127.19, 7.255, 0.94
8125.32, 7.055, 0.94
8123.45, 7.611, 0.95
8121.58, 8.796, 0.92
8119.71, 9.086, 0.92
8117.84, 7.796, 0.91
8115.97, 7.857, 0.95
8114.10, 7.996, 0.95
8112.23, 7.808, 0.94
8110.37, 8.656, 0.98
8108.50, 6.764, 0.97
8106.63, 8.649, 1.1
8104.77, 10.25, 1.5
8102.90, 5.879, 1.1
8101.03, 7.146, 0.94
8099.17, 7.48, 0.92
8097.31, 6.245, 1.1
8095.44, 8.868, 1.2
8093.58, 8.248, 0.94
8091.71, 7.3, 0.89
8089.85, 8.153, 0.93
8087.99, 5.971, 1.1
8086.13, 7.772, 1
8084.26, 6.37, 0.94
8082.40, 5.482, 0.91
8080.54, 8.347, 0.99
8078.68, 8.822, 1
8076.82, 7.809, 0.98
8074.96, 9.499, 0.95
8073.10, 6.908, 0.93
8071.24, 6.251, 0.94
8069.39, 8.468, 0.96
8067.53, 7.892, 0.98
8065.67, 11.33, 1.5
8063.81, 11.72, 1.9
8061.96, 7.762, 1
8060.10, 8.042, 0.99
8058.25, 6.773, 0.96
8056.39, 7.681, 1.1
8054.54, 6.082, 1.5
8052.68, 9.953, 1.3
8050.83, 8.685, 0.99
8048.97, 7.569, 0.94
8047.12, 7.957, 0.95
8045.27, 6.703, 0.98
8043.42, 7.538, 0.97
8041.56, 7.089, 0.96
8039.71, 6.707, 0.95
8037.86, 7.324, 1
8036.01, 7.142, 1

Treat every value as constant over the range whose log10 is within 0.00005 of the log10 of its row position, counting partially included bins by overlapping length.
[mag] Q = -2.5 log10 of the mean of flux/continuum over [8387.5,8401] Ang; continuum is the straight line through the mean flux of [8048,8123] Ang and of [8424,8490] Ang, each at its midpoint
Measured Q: 0.097 mag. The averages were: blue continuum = 7.95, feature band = 7.14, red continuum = 7.78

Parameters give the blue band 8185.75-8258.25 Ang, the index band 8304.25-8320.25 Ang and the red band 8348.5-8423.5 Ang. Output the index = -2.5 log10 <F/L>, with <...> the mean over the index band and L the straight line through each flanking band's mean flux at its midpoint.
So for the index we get 0.06 mag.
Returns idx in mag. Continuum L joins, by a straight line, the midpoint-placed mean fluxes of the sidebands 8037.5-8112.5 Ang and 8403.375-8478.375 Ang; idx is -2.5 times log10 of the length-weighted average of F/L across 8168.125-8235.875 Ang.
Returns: 0.04 mag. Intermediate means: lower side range 7.81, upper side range 8.02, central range 7.63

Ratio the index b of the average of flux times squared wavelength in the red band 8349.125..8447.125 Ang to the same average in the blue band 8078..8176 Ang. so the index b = 1.05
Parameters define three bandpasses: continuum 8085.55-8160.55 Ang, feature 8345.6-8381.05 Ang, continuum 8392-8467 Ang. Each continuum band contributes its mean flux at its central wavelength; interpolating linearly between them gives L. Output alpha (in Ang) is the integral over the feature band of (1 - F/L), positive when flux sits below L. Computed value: 2.1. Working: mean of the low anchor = 7.78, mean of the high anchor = 7.82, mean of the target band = 7.36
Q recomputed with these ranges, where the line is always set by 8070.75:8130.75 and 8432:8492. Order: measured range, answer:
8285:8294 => 0.11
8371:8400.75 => 0.06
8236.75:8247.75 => 0.08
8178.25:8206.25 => 0.05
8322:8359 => 0.05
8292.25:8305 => 0.01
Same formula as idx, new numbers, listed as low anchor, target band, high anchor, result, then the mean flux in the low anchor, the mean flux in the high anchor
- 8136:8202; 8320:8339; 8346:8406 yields 0.02 mag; 7.62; 7.3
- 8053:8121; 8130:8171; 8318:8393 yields -0.01 mag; 7.89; 7.34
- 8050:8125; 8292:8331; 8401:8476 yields 0.11 mag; 7.95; 8.04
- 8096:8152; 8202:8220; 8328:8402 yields -0.01 mag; 7.98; 7.4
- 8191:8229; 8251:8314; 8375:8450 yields 0.00 mag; 7.51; 7.75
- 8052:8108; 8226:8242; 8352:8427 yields 0.08 mag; 7.89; 7.75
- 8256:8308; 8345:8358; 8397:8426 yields 0.15 mag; 7.69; 8.55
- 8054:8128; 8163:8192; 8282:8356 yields -0.04 mag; 7.86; 7.44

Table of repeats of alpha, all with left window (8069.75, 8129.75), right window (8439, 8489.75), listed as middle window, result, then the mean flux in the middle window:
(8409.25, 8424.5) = -1.6 Ang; 8.7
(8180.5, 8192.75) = 0.7 Ang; 7.32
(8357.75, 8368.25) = 1.0 Ang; 7.12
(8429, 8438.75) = 1.0 Ang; 7.07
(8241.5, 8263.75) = 0.5 Ang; 7.62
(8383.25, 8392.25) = 0.9 Ang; 7.03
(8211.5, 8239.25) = 0.5 Ang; 7.62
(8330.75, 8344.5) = 0.3 Ang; 7.67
